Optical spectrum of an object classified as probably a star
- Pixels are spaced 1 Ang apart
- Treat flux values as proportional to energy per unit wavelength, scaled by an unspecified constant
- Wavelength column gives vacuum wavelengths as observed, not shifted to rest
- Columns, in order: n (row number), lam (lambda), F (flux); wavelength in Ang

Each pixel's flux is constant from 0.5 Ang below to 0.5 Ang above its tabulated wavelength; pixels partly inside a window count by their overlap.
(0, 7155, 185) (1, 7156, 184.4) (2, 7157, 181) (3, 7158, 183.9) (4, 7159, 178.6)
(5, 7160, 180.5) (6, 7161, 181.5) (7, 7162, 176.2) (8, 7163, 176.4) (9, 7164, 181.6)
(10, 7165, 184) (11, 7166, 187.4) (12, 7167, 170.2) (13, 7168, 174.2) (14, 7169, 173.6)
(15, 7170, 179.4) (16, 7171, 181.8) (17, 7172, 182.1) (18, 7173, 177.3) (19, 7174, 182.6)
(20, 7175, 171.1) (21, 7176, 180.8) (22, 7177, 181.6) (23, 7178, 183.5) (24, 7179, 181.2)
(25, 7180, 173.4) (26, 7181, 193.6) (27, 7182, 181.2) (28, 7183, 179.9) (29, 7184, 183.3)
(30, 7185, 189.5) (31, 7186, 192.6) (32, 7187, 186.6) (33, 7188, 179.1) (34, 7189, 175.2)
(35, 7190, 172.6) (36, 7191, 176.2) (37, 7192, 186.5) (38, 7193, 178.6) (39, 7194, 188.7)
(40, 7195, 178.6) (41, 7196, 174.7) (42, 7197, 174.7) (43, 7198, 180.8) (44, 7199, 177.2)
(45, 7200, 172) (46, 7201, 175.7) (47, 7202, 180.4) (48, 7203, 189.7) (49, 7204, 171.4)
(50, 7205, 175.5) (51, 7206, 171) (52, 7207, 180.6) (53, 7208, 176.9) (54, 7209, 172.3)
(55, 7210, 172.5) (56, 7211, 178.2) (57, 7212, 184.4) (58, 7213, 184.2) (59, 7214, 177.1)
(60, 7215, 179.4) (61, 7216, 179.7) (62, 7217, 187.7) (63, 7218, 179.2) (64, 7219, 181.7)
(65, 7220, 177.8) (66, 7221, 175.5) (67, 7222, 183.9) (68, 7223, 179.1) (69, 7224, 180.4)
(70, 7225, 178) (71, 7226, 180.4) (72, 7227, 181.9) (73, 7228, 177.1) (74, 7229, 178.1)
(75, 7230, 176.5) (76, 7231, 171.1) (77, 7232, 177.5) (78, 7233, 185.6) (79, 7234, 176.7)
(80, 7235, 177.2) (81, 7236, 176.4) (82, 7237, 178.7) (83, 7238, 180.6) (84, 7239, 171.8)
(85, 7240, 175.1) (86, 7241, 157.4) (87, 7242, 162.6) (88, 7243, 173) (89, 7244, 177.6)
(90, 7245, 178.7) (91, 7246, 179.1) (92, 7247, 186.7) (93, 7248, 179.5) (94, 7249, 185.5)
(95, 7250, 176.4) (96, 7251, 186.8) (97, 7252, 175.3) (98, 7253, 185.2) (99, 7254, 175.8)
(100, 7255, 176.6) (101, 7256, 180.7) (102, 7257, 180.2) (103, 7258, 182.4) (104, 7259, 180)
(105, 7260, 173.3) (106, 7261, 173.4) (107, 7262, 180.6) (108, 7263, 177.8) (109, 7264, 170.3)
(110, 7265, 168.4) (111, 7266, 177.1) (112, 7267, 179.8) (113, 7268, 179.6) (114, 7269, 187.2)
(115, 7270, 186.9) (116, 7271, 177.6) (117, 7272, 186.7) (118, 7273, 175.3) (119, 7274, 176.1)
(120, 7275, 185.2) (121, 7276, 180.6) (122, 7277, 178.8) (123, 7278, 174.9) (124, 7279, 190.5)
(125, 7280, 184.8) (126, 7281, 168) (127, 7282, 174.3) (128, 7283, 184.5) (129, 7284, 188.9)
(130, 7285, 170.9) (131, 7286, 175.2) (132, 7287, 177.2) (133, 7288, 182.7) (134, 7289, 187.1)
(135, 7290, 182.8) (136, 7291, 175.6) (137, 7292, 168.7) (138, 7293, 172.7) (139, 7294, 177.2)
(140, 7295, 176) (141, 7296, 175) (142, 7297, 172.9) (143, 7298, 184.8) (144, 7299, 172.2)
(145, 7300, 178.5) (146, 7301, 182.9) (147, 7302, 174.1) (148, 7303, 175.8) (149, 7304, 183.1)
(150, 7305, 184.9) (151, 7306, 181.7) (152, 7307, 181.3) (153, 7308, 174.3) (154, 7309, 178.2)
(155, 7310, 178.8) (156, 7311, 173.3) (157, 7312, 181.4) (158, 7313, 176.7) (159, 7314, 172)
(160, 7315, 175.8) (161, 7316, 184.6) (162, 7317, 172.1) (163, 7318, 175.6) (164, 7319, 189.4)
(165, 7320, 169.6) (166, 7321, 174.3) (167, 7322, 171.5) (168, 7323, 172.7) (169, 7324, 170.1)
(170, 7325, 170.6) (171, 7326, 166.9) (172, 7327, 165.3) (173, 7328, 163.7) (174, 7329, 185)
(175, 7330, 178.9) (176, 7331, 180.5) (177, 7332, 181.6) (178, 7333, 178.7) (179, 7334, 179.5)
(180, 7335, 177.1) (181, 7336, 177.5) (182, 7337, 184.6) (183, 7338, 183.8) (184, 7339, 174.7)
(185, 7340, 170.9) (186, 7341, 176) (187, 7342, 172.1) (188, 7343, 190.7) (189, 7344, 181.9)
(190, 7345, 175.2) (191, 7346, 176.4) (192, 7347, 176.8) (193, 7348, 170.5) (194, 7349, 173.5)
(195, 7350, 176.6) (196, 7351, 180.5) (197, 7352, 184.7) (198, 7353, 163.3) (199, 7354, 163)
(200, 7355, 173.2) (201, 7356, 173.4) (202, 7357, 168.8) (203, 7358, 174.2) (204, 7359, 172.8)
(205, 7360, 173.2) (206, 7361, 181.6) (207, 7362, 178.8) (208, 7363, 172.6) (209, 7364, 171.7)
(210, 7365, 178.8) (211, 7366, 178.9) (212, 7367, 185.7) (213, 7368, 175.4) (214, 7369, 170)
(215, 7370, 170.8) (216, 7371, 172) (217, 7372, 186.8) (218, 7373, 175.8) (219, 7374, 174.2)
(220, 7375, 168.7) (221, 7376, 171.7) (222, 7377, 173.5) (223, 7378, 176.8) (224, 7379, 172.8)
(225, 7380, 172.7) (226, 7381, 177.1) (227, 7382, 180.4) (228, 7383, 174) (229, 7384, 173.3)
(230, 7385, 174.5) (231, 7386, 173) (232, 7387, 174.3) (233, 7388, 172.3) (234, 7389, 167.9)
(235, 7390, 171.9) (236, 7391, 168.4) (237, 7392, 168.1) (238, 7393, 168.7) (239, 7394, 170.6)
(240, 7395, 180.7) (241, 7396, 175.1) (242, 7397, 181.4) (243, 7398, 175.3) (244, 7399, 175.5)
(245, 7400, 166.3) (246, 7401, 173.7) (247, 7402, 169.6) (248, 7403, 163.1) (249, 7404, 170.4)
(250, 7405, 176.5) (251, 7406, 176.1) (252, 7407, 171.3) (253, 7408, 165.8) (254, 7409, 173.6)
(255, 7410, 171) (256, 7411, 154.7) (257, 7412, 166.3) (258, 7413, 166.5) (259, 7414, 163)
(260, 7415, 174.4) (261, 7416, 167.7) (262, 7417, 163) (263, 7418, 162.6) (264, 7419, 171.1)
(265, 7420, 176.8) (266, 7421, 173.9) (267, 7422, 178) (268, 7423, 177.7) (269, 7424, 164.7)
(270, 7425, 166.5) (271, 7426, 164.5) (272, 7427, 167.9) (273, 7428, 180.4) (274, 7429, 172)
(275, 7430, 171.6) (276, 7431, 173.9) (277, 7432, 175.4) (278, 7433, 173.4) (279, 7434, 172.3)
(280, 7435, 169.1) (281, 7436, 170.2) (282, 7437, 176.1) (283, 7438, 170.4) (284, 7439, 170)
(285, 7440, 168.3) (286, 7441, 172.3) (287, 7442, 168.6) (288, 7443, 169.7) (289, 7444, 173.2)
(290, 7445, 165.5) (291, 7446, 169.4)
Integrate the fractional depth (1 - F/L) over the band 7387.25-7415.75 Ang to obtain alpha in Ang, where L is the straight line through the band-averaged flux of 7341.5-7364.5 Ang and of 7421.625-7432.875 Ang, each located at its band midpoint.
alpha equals 0.4 Ang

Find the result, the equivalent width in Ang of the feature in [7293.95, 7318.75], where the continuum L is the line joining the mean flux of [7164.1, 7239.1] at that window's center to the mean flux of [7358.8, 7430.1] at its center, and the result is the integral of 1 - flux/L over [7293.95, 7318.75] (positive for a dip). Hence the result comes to -0.32 Ang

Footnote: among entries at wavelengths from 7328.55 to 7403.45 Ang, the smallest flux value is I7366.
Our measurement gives 163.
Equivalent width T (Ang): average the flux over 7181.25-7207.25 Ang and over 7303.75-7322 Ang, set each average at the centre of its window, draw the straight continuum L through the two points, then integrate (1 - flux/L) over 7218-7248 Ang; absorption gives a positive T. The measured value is 0.34 Ang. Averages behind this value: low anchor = 180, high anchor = 178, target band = 177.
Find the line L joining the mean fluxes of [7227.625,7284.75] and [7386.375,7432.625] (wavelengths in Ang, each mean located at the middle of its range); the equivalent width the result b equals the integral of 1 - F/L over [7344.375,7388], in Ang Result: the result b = -0.4 Ang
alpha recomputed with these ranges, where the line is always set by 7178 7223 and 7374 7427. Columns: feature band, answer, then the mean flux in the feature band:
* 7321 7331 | 0.13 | 172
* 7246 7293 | -0.65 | 179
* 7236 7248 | 0.21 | 175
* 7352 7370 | -0.11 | 174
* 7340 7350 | -0.17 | 177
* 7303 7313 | -0.23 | 179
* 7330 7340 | -0.30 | 179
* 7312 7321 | -0.11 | 177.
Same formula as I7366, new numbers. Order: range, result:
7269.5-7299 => 168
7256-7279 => 168.4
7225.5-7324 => 157.4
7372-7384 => 168.7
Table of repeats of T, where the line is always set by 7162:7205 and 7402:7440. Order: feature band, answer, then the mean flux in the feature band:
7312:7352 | -0.6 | 176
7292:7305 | -0.1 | 177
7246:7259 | -0.3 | 181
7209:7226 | -0.1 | 180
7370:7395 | -0.2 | 173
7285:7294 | -0.1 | 177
